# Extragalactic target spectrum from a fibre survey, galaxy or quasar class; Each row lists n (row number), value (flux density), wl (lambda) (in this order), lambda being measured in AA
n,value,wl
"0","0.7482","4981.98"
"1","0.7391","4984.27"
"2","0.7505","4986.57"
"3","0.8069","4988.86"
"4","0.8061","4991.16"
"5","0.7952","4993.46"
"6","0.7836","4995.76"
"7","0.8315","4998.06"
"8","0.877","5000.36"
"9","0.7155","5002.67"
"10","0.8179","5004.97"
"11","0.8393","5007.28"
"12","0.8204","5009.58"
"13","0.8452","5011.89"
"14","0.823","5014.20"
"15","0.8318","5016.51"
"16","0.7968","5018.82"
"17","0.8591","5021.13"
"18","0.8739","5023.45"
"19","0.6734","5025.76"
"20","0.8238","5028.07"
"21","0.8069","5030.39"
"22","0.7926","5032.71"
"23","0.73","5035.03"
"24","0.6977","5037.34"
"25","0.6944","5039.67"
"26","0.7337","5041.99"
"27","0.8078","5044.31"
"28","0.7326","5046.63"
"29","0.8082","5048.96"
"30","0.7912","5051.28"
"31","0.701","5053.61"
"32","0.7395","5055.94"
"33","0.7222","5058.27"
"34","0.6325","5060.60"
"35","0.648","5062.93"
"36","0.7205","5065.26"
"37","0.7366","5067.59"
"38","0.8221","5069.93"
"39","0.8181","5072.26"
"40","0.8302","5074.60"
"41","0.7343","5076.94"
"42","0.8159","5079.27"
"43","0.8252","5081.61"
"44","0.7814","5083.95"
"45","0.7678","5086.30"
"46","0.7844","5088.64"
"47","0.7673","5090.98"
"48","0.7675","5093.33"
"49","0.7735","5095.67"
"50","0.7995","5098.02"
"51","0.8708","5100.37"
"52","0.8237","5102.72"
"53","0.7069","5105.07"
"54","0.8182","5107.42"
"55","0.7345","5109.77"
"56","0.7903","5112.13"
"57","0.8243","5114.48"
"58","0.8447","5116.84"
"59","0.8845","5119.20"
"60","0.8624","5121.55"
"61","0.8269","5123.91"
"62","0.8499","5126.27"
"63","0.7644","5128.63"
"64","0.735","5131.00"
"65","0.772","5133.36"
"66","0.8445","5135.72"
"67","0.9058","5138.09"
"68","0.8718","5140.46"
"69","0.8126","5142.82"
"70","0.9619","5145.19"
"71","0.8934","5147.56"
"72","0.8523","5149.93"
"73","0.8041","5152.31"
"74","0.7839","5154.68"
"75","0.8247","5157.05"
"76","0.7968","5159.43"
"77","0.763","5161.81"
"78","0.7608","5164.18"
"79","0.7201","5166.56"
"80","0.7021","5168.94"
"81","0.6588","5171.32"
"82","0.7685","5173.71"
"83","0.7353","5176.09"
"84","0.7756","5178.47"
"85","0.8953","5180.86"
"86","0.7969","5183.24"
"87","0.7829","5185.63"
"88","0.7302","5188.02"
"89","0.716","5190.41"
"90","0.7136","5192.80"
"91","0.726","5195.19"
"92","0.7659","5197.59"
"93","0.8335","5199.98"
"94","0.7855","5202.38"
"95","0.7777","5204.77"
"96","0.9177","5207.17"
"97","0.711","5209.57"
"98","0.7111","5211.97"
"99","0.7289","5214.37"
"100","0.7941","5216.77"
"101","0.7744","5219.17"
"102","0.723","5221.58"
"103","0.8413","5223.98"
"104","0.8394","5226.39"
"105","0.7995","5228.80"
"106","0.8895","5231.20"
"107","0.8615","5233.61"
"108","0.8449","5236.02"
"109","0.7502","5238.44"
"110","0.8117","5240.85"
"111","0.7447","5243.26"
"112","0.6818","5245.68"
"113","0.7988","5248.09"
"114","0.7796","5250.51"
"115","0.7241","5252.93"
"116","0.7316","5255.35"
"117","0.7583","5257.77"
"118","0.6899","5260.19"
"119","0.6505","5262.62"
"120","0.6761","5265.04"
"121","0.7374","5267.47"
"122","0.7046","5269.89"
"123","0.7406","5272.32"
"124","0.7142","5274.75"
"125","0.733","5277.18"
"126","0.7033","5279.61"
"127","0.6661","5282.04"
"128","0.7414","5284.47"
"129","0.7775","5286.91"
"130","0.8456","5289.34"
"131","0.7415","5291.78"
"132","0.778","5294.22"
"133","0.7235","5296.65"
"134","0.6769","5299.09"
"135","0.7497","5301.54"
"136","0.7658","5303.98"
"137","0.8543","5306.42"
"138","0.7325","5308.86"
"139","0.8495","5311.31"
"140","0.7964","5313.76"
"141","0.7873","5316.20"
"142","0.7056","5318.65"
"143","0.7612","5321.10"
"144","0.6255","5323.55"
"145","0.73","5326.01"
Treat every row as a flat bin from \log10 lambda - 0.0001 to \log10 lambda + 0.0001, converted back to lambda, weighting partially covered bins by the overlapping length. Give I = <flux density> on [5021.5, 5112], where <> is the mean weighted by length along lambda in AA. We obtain 0.767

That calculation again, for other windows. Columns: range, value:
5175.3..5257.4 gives 0.779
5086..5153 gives 0.819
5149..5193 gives 0.768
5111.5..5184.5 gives 0.809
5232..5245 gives 0.8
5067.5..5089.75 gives 0.794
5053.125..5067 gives 0.696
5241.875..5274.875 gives 0.724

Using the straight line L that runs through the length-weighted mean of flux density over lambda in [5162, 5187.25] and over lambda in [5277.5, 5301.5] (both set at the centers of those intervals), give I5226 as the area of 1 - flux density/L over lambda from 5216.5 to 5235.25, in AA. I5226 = -1.7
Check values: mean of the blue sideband 0.759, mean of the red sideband 0.74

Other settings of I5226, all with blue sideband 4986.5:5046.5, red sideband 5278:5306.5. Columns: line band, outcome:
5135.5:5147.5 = -1.72 AA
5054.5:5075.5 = 1.22 AA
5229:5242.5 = -1.23 AA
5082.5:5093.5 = 0.08 AA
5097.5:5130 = -1.55 AA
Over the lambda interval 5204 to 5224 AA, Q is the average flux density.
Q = 0.772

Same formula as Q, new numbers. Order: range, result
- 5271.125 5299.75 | 0.738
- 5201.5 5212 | 0.788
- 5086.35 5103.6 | 0.796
